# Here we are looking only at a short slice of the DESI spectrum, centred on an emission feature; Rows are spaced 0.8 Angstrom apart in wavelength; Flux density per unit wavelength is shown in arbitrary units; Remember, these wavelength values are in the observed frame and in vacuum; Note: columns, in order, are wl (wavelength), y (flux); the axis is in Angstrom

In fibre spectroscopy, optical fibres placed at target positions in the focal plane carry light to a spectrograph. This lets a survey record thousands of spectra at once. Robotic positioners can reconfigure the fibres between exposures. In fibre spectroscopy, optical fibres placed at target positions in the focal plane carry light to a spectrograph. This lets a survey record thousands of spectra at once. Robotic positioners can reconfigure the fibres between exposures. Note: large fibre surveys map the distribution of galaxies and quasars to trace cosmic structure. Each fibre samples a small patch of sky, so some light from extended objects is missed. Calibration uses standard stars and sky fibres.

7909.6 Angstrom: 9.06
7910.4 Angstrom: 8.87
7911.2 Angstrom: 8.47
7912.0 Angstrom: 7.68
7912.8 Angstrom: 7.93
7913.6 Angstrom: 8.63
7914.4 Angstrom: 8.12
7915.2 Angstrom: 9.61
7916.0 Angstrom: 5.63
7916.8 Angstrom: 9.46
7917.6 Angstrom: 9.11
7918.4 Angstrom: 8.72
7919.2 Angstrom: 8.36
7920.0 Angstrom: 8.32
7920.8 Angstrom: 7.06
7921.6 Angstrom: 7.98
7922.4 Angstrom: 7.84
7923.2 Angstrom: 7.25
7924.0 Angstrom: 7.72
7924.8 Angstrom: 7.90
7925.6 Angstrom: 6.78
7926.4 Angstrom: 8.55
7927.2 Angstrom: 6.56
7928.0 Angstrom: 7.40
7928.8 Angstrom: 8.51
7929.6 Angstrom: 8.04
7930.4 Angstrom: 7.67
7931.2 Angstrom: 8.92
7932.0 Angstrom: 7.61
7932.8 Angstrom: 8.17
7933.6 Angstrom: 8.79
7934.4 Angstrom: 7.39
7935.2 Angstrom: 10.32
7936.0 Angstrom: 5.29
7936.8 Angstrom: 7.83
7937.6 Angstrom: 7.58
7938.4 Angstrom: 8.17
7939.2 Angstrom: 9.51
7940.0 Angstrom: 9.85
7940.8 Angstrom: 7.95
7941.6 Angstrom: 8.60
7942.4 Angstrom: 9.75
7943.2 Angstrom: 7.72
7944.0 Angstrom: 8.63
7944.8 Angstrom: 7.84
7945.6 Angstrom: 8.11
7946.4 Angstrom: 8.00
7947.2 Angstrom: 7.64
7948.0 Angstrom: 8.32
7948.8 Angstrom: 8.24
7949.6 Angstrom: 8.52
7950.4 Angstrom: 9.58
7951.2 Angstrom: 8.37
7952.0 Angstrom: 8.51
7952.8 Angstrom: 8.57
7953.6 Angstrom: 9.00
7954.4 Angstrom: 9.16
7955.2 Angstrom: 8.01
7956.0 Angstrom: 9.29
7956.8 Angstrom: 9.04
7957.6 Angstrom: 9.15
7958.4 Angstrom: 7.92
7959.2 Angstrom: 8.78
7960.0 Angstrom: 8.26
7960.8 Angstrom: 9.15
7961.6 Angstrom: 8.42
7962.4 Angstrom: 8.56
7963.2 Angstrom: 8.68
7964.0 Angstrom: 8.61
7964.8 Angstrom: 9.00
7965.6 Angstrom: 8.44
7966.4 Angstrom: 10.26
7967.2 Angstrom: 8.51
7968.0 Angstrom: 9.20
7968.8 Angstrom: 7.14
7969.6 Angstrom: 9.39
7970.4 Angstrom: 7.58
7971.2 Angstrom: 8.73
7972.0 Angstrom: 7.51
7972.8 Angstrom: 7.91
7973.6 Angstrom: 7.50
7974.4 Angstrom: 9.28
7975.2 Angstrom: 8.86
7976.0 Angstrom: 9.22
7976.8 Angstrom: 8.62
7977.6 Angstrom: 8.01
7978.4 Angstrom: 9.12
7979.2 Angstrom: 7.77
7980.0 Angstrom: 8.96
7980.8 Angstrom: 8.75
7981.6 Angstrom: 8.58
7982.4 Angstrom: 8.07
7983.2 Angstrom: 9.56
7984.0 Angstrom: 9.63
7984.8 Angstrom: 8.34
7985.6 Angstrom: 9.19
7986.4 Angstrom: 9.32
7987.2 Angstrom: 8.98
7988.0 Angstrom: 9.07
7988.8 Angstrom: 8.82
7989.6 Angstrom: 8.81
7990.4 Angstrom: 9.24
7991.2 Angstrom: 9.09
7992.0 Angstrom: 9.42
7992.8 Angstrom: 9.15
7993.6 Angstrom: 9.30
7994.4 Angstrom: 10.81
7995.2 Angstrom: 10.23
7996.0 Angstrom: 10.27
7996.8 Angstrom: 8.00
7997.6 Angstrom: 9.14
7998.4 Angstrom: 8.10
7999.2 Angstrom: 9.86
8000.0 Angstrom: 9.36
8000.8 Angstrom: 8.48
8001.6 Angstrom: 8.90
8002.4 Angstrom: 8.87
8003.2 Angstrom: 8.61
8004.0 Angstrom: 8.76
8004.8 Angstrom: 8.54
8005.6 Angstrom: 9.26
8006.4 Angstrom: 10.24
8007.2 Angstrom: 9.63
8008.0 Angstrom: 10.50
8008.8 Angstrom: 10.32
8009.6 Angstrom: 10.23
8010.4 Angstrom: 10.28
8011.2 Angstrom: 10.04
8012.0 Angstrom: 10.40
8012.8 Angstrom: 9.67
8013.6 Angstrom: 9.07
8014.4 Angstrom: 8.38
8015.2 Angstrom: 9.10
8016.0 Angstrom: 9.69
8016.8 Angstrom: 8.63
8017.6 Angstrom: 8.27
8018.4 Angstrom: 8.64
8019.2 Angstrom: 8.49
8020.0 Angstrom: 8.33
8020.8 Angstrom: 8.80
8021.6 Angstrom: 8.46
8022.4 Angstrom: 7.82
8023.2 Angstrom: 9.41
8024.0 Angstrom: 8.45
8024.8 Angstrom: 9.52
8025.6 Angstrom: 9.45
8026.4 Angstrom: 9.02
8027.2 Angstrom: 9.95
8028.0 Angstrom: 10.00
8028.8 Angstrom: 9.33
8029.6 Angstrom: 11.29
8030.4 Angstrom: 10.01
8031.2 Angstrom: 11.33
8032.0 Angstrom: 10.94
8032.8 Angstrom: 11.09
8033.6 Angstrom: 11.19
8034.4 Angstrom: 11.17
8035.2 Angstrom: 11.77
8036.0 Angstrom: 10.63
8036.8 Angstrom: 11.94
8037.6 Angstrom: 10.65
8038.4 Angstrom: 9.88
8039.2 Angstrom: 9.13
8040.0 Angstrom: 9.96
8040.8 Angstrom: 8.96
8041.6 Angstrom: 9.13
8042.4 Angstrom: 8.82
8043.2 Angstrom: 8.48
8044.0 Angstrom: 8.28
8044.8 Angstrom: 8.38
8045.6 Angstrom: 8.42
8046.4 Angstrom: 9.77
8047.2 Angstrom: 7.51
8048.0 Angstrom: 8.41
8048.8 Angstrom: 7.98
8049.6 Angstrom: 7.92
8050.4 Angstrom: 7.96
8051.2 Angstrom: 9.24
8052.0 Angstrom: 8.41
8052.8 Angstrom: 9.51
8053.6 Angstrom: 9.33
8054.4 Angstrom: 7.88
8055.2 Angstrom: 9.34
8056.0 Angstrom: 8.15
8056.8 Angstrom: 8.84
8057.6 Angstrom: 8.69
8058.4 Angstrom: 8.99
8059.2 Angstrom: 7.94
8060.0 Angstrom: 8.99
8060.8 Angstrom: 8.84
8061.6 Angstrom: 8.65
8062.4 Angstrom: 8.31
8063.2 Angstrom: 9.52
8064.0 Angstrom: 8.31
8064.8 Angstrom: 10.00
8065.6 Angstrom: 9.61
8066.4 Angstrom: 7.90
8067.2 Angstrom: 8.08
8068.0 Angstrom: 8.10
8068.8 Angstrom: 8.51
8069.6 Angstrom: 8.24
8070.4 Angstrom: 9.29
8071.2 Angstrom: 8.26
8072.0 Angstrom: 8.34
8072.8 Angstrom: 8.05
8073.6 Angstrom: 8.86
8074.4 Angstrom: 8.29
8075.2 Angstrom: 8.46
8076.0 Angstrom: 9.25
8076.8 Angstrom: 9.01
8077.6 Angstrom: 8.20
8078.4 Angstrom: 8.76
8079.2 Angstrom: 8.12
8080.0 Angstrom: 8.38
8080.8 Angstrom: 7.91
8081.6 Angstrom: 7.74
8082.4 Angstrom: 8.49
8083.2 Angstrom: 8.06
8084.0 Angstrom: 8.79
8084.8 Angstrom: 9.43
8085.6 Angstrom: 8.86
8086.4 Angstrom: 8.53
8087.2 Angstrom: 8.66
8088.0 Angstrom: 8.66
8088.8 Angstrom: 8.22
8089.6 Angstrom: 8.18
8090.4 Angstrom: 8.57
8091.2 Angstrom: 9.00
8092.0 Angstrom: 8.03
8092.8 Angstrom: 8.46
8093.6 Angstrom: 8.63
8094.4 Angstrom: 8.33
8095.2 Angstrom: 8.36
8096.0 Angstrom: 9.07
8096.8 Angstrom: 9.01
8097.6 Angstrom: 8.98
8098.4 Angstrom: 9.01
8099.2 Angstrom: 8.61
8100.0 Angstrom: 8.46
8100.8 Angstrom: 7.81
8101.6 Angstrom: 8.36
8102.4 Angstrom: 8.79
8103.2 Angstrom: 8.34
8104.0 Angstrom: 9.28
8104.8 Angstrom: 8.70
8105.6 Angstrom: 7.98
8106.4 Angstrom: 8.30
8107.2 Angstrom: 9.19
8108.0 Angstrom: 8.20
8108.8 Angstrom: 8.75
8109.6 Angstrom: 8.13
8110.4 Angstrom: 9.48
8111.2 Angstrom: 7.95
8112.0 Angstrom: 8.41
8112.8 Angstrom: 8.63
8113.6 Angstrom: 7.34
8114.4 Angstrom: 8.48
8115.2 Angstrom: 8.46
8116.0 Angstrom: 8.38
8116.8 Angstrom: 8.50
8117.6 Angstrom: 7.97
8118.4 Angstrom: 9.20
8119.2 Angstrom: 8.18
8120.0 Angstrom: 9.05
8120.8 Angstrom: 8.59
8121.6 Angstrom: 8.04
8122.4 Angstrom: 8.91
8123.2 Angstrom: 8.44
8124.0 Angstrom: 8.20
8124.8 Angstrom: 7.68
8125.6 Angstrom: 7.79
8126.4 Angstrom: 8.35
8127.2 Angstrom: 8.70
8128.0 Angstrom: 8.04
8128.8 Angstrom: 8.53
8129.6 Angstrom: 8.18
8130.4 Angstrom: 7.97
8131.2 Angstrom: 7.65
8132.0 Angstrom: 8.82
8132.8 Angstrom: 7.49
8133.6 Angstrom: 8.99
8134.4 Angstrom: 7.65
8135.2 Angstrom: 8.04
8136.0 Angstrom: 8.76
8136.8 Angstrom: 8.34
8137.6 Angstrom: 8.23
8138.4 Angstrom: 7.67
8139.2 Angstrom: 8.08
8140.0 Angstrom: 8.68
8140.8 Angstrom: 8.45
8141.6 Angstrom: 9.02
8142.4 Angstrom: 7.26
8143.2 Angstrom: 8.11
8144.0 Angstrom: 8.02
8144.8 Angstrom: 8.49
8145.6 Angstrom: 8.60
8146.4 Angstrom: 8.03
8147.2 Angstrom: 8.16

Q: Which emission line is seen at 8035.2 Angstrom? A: [N II] 6583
